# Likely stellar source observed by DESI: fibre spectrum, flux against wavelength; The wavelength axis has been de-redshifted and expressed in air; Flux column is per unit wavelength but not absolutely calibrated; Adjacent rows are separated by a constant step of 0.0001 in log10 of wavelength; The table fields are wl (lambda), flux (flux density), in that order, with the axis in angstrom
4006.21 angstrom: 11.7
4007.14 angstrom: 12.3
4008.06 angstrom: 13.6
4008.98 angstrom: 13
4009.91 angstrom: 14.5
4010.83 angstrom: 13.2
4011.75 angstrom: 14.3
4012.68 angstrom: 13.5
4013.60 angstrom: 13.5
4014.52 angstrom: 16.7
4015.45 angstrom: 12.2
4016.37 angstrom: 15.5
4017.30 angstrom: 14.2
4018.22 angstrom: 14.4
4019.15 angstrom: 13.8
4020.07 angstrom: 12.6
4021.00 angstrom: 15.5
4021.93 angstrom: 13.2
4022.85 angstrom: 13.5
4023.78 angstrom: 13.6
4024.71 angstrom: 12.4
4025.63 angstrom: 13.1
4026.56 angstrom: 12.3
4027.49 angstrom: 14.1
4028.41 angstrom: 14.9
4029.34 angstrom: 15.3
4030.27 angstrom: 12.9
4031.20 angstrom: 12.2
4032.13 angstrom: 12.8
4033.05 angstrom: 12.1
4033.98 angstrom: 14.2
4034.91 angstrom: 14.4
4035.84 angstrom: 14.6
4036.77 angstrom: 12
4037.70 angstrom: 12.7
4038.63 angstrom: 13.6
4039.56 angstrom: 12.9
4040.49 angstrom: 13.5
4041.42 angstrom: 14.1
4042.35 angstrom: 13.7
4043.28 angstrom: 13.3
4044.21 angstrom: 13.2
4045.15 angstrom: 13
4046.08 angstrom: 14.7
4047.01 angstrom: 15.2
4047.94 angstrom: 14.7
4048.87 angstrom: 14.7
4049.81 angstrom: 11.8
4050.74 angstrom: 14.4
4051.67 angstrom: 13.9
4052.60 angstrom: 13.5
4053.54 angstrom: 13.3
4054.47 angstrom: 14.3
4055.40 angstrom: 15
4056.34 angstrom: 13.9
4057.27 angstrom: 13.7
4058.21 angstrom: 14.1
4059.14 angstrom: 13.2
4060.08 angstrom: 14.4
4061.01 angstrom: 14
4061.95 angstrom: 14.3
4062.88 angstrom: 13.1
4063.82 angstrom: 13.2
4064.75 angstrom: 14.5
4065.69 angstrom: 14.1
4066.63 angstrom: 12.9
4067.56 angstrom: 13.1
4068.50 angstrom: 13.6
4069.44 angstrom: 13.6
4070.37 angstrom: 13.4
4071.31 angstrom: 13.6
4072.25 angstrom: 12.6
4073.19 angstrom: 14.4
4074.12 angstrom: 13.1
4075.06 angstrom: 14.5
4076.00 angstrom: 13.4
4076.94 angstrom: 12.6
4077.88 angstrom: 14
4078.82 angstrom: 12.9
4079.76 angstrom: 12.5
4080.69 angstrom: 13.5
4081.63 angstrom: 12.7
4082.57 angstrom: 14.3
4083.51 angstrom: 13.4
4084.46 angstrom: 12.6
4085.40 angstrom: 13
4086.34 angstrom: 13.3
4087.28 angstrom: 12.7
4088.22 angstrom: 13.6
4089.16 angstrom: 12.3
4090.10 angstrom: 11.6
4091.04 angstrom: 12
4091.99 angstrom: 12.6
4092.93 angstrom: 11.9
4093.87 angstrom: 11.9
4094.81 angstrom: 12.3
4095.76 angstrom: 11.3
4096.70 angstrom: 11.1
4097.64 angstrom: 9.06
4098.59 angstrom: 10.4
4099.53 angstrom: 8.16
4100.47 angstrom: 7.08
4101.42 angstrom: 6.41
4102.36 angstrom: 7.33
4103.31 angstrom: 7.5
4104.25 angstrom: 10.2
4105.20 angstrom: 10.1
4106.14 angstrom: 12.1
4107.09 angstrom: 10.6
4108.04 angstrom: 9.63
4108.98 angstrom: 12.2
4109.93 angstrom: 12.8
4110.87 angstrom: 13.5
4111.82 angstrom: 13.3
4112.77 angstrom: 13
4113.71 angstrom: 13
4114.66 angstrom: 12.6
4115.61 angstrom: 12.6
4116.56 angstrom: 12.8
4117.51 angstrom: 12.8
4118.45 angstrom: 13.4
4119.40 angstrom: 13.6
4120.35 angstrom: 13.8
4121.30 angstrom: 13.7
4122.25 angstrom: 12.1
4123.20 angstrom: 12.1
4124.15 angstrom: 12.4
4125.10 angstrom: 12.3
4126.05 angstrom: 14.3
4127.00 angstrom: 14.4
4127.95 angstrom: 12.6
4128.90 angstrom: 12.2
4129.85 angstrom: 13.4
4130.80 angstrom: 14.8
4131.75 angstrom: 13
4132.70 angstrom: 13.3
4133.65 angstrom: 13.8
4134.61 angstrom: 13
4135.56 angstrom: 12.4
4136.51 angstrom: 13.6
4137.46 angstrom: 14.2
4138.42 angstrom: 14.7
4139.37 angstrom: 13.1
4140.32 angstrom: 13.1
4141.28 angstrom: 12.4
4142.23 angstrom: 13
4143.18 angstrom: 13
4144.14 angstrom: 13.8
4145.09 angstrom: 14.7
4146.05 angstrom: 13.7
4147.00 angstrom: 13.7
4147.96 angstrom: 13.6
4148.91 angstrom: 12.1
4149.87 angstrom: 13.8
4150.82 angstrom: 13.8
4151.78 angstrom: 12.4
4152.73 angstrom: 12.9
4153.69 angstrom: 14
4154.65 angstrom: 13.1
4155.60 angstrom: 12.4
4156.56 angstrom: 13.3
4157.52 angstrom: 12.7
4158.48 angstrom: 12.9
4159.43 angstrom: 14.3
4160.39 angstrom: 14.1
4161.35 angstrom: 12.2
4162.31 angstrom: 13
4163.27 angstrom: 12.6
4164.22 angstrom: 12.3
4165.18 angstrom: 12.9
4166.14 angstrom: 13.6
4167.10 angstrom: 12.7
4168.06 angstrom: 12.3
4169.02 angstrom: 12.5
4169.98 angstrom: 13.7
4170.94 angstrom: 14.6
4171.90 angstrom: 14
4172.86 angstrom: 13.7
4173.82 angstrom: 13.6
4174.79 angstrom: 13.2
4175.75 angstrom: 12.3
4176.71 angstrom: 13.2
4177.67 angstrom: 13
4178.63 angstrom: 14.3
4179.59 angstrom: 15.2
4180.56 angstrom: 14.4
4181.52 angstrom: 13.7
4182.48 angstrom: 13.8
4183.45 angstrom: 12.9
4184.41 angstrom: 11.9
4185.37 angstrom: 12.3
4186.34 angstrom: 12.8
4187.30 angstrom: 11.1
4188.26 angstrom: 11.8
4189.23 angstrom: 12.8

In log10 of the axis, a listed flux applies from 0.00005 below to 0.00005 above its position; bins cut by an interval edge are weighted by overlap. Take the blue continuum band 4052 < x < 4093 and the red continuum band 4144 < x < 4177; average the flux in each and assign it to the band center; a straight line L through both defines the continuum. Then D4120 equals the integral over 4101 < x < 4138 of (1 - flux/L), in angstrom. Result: 2.7 angstrom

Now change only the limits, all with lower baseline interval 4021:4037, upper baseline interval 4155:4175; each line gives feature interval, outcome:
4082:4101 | 2.3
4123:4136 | 0.1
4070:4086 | 0.0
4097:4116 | 3.9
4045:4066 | -0.9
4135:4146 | -0.2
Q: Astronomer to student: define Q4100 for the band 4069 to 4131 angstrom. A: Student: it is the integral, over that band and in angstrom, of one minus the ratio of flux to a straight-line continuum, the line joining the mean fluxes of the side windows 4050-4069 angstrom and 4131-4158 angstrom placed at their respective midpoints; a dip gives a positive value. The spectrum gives 6.1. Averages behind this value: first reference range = 13.8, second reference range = 13.3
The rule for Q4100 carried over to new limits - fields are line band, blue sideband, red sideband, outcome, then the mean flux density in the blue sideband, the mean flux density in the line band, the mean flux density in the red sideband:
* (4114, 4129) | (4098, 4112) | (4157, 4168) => -2.9 angstrom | 10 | 13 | 13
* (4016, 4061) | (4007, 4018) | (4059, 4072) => 0.2 angstrom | 13.9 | 13.7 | 13.6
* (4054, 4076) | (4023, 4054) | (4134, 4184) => -0.4 angstrom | 13.5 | 13.8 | 13.3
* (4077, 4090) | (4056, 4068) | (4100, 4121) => -0.4 angstrom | 13.7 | 13.1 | 11.4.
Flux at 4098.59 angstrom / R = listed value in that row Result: 10.4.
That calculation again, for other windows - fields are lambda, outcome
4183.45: 12.9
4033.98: 14.2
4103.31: 7.5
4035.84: 14.6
